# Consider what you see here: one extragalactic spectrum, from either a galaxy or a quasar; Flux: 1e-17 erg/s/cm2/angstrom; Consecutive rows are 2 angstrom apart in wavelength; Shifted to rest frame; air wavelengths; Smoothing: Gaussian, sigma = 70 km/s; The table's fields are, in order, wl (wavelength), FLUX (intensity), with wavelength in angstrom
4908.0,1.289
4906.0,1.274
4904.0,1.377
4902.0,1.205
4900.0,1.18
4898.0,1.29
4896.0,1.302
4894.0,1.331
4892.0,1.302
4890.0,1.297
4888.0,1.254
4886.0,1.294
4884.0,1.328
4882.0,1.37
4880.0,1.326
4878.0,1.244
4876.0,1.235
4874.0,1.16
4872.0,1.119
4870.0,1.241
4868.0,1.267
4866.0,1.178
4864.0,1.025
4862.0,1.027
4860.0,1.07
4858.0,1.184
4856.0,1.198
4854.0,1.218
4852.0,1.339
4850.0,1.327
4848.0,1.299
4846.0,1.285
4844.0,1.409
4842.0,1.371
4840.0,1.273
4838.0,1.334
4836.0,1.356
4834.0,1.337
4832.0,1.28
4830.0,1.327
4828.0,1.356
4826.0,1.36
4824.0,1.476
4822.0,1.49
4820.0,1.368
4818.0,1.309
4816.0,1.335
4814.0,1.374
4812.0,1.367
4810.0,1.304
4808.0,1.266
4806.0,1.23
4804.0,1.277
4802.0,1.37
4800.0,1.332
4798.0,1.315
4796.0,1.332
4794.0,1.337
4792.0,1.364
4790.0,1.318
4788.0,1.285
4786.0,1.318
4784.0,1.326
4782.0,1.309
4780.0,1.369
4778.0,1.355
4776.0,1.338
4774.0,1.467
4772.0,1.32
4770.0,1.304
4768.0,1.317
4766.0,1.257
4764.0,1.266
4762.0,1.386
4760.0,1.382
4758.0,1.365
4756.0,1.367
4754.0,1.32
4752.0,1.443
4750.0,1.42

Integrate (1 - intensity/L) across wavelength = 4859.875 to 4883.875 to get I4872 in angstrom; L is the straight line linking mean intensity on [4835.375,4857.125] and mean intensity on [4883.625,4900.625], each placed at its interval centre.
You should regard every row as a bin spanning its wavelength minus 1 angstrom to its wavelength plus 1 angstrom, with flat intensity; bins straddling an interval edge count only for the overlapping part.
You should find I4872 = 1.8 angstrom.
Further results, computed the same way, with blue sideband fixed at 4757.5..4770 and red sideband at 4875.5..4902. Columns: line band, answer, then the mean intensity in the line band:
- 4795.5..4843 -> -1.1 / 1.34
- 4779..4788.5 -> 0.0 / 1.32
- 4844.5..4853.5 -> -0.1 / 1.31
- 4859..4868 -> 1.4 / 1.1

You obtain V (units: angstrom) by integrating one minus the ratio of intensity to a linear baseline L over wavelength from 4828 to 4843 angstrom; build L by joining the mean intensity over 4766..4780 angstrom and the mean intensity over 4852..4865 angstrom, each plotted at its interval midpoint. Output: -1.7 angstrom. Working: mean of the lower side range 1.34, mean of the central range 1.33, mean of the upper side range 1.14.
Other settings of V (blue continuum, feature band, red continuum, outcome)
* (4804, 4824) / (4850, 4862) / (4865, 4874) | 0.3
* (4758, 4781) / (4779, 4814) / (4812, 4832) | 1.0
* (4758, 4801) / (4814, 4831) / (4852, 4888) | -1.4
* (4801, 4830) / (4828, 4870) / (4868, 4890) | 1.4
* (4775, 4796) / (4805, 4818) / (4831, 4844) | 0.2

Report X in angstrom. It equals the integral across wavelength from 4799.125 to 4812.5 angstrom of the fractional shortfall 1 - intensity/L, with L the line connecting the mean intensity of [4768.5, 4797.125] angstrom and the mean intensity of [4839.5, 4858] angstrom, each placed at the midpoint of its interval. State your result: 0.2 angstrom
